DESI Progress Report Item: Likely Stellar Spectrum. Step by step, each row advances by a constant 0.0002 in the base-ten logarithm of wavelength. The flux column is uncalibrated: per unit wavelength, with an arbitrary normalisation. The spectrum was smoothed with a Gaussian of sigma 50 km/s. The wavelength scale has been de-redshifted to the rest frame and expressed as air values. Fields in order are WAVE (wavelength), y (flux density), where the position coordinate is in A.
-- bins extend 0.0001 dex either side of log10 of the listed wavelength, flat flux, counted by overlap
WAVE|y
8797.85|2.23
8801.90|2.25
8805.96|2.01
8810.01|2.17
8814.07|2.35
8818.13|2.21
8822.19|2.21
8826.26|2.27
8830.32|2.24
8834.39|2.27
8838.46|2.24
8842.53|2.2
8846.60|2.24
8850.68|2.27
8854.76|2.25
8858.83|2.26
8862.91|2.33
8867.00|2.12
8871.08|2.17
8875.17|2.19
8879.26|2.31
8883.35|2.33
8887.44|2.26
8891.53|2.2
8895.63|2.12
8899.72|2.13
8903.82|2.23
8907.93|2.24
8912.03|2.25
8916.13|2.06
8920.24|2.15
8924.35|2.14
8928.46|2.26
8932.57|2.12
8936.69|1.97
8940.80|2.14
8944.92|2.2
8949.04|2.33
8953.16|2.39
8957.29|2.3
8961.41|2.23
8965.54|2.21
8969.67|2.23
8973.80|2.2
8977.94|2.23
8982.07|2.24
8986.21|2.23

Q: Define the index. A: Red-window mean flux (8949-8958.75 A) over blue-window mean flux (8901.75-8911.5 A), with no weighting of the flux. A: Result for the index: 1.0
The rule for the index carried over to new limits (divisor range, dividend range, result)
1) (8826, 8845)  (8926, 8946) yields 0.95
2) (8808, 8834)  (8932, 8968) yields 0.99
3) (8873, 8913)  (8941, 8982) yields 1.01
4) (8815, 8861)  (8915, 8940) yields 0.94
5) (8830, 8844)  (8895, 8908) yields 0.97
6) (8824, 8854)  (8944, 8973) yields 1.01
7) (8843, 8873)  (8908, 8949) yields 0.97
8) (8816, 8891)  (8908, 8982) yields 0.98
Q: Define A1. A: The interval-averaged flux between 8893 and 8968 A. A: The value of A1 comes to 2.19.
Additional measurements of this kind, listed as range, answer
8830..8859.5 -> 2.25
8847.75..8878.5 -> 2.23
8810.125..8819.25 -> 2.26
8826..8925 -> 2.22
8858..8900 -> 2.22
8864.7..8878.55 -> 2.18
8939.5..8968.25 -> 2.26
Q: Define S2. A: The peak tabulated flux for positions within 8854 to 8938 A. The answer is 2.33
